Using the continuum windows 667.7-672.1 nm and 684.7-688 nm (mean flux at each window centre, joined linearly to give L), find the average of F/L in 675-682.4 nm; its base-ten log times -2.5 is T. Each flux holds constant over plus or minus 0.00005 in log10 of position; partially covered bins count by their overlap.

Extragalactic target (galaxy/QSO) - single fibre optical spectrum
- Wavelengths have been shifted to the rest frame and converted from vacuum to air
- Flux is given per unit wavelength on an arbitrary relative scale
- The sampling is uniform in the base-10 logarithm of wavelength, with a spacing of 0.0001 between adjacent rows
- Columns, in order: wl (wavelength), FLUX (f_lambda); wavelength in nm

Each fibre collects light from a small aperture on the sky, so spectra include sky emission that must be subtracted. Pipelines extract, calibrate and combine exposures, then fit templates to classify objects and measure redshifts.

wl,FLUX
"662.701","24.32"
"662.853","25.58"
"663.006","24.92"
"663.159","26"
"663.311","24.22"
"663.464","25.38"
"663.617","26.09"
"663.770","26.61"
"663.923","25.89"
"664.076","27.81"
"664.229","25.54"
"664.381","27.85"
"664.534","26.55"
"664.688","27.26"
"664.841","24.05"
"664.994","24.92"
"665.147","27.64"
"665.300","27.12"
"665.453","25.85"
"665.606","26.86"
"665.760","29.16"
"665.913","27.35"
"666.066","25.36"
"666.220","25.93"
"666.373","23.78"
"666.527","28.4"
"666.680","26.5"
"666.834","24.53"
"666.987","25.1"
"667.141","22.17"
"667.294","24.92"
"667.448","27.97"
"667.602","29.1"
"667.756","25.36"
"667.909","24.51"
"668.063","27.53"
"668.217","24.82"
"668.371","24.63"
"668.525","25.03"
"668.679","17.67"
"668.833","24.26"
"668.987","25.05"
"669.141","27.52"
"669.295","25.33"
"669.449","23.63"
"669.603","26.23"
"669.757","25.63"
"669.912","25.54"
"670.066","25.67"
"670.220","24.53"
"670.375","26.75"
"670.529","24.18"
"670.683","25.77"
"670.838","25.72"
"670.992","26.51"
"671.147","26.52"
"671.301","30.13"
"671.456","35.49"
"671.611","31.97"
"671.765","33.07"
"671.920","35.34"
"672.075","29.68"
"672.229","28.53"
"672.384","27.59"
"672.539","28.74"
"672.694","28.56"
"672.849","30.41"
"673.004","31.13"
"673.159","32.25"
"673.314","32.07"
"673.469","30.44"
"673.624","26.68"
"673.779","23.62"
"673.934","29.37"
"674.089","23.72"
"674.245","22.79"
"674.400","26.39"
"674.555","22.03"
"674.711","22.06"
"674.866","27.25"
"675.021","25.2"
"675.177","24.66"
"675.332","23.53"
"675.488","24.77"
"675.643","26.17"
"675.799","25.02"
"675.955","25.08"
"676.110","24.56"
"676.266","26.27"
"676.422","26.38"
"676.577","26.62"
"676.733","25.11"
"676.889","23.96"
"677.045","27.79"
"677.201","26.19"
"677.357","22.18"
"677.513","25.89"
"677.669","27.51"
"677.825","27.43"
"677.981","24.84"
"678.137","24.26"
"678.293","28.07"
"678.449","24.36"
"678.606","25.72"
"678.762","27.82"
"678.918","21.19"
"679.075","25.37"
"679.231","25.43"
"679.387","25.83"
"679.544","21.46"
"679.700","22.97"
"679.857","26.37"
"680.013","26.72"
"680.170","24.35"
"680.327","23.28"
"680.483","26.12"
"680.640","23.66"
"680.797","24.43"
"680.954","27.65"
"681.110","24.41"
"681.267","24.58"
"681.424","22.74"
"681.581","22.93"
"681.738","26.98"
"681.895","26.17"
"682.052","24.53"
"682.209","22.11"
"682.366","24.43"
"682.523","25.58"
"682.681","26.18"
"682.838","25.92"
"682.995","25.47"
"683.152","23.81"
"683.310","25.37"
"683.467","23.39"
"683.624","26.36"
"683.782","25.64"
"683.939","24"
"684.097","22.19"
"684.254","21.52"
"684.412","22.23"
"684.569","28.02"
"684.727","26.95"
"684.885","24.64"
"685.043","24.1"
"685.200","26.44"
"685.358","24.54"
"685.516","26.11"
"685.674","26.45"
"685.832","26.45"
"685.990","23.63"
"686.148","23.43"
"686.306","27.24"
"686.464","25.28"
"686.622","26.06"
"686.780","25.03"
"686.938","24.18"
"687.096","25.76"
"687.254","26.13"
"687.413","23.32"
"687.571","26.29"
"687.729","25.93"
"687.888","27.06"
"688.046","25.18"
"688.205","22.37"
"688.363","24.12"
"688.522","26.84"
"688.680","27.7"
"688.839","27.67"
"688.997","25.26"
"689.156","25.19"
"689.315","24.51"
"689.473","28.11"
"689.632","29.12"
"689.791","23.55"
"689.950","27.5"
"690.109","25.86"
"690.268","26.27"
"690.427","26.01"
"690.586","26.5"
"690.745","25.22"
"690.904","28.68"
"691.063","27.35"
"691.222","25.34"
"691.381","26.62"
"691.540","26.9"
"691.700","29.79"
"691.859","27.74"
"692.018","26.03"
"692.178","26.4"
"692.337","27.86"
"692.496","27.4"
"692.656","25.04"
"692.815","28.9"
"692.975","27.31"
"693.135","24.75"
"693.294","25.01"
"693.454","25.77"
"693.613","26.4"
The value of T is 0.04 mag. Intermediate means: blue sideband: 26.7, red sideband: 25.5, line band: 25.1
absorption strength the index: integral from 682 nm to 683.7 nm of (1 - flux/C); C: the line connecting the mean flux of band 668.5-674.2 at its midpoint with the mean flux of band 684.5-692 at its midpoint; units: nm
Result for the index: 0.107 nm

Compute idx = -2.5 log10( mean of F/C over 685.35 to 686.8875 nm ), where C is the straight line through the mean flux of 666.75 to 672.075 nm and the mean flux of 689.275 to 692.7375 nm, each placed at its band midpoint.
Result 0.05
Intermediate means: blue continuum 26.5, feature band 25.4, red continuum 26.8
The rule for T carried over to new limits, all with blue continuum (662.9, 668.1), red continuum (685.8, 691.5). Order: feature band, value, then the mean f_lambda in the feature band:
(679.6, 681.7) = 0.056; 24.6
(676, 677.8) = 0.011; 25.7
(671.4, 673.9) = -0.164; 30.3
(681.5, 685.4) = 0.049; 24.8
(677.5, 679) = 0.012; 25.7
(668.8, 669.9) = 0.027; 25.4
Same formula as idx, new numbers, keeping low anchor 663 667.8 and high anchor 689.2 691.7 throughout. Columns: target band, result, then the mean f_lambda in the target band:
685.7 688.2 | 0.05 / 25.3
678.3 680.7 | 0.07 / 24.8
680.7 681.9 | 0.06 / 24.9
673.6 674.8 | 0.08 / 24.5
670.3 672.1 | -0.12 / 29.3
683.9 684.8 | 0.10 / 24.1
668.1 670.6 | 0.06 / 24.8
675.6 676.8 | 0.03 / 25.6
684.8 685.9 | 0.04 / 25.5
